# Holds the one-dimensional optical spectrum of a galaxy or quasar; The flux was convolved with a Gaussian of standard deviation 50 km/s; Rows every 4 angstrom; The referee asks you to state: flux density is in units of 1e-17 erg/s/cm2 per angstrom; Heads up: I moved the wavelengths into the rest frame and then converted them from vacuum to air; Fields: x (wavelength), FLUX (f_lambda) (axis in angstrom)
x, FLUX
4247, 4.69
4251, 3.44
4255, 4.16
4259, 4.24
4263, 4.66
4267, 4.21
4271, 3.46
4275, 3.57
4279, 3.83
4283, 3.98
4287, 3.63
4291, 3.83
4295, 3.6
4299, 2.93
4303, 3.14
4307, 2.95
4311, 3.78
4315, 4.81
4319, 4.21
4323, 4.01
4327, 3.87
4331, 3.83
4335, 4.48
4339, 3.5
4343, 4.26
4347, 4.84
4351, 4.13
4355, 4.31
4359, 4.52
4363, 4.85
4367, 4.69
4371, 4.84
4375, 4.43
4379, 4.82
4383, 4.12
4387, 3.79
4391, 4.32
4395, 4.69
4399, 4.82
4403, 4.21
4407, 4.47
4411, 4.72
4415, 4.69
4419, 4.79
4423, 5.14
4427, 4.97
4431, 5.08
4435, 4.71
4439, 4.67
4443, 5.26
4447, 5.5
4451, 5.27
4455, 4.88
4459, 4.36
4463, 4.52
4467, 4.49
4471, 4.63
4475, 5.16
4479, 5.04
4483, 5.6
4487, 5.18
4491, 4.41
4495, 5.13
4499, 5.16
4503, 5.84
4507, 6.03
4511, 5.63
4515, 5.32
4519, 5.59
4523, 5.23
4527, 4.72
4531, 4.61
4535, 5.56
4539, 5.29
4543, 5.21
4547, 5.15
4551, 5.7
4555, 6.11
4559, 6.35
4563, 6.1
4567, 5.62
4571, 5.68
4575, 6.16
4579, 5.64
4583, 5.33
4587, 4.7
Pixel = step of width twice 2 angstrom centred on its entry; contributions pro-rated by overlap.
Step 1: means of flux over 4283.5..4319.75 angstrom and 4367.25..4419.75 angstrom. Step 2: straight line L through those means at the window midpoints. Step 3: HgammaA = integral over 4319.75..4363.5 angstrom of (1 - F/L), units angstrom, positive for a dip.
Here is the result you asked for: -2.0 angstrom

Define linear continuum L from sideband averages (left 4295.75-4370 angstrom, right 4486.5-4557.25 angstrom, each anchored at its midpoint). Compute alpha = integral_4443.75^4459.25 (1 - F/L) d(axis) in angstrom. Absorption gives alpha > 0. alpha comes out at -0.8 angstrom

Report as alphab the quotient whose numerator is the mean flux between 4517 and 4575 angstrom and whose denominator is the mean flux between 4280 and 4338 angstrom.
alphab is 1.46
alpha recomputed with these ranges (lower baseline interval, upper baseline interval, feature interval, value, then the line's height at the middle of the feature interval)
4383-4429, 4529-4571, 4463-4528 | 0.2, 5.2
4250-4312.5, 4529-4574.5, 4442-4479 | 0.5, 4.96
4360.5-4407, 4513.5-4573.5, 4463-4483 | 0.7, 5.06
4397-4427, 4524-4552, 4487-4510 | -1.4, 5.02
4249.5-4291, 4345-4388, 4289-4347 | 5.2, 4.21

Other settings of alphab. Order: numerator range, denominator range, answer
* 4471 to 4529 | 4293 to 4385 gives 1.28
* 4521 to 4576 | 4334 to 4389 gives 1.26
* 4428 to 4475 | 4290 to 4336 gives 1.29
